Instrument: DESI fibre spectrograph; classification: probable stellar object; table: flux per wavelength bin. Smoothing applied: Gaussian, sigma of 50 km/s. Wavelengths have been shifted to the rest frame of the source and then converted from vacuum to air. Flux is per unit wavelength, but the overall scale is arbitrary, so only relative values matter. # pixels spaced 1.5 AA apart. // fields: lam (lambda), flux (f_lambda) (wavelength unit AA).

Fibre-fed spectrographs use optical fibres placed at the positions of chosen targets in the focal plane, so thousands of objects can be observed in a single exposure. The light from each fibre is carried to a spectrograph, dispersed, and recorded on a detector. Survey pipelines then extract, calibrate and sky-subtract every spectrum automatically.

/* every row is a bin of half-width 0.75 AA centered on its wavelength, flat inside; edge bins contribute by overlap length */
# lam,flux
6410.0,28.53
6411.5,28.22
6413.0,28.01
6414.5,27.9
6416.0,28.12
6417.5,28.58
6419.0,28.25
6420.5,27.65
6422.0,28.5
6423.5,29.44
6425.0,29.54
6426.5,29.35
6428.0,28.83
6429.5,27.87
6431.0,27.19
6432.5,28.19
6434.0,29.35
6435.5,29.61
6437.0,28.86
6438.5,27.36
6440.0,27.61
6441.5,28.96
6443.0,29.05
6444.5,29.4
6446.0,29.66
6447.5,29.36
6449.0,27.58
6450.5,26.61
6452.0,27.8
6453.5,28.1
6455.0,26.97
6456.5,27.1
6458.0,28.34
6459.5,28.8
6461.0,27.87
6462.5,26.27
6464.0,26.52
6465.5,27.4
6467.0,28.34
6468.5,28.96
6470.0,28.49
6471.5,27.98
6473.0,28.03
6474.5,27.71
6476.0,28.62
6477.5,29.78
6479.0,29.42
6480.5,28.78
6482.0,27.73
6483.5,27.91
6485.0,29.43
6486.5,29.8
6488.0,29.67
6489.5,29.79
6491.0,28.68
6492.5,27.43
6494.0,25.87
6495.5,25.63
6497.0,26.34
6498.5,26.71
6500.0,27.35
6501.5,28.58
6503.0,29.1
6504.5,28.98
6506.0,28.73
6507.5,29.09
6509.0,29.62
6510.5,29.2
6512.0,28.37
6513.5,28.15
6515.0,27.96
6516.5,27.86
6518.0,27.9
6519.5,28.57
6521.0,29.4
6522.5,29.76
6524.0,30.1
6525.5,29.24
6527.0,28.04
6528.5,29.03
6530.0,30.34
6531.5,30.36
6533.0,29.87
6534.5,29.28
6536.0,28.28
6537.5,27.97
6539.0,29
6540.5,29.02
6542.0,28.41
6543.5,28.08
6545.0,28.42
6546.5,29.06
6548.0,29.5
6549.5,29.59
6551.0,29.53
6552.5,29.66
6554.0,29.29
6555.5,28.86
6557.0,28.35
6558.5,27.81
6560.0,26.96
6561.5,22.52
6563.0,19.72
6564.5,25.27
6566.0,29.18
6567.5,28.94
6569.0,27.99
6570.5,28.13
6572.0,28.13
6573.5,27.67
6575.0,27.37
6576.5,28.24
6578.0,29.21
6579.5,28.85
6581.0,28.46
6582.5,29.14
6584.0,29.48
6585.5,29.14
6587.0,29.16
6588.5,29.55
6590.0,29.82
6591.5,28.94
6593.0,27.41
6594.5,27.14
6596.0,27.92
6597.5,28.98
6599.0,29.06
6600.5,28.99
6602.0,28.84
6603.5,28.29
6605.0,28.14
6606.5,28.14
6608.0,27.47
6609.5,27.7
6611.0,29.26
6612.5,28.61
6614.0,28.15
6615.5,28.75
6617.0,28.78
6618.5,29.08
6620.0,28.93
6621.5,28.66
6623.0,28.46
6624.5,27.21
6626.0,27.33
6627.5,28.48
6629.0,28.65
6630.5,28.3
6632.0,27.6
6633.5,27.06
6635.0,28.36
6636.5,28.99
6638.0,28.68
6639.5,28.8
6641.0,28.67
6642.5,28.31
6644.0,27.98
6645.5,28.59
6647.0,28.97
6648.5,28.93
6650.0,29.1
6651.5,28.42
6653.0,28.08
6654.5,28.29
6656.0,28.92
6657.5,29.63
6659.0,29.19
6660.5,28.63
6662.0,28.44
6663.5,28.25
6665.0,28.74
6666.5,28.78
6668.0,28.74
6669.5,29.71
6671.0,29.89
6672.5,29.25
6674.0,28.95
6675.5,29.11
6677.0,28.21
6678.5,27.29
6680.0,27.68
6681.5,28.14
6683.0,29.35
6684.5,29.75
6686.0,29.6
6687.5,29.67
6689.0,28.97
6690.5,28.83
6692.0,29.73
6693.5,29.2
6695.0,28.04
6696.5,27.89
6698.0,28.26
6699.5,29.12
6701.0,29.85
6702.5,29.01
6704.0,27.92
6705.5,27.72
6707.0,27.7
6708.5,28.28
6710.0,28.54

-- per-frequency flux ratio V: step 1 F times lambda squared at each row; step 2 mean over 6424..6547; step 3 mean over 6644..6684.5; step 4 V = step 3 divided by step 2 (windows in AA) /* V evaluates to 1.07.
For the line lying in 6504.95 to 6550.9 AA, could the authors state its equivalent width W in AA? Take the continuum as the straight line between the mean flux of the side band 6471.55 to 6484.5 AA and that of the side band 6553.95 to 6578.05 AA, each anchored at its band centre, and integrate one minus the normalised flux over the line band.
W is -2.0 AA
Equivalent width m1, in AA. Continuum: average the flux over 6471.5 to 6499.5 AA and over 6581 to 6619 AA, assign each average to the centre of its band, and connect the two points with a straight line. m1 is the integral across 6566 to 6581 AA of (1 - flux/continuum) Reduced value 0.1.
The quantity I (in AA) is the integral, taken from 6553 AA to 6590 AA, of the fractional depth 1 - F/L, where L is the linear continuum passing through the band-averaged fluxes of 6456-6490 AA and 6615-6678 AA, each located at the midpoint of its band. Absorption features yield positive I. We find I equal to 0.84 AA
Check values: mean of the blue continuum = 28.4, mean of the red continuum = 28.6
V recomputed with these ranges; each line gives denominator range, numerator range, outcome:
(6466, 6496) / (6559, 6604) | 1.01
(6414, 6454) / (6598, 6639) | 1.05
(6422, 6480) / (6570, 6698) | 1.07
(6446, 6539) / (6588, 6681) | 1.05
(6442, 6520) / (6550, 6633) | 1.03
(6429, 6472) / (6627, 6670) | 1.08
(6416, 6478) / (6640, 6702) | 1.09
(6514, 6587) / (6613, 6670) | 1.03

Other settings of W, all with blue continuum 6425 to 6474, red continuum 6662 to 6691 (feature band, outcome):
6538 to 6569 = 0.7 AA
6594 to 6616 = 0.2 AA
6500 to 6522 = -0.2 AA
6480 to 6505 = 0.2 AA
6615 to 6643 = 0.4 AA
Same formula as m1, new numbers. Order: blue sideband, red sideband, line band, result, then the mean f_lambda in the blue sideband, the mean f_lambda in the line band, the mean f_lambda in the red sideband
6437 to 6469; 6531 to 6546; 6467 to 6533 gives -0.3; 28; 28.6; 28.8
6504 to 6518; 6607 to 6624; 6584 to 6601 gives -0.1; 28.6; 28.8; 28.5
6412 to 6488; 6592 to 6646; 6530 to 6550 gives -0.5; 28.4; 29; 28.3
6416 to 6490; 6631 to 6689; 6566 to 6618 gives 0.1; 28.4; 28.5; 28.7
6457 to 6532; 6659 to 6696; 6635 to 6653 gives 0.1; 28.4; 28.6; 28.9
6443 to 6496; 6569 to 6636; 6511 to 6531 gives -0.4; 28.2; 28.8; 28.4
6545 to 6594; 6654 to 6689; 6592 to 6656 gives 0.4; 28.2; 28.4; 28.9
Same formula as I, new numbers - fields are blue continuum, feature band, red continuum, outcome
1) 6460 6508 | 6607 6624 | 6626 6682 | 0.0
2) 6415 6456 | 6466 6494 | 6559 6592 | -0.4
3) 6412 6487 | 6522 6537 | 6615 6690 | -0.5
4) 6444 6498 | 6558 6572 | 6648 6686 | 1.0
